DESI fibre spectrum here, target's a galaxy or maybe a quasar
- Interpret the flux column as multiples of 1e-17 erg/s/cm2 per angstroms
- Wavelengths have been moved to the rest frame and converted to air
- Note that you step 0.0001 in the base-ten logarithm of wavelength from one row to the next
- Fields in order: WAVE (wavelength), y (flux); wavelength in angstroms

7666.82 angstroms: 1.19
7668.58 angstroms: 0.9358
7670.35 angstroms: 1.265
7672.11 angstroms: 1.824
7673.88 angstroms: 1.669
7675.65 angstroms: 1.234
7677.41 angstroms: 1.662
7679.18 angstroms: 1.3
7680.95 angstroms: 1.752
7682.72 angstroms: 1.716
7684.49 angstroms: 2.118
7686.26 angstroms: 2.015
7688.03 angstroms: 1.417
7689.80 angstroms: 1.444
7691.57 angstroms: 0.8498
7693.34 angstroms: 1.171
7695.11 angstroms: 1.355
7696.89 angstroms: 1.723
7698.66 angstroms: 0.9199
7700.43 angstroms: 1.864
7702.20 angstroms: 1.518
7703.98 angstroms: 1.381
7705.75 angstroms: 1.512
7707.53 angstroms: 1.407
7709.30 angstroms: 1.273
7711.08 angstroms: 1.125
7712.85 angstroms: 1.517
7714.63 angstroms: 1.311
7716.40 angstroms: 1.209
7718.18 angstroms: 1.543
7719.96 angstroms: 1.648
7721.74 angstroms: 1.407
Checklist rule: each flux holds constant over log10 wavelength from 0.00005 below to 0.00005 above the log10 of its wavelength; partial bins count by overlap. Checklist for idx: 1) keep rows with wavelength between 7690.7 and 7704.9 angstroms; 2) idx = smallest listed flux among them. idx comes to 0.8498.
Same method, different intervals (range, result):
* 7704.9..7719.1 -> 1.125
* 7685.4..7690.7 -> 1.417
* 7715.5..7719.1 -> 1.209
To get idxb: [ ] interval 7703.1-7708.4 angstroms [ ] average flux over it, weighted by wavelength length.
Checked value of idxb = 1.43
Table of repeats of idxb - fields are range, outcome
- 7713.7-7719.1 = 1.36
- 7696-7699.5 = 1.33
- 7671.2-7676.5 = 1.58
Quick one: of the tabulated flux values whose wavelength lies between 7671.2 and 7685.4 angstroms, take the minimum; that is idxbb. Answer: 1.234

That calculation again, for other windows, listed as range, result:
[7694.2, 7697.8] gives 1.355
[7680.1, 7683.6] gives 1.716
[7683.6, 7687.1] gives 2.015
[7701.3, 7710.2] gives 1.273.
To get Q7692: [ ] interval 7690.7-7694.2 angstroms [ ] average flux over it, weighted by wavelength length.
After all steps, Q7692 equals 1.01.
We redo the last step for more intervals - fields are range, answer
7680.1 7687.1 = 1.9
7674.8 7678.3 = 1.45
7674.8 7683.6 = 1.53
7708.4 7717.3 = 1.29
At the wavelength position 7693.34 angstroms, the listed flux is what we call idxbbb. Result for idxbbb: 1.171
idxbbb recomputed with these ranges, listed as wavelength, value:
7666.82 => 1.19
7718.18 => 1.543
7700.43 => 1.864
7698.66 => 0.9199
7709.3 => 1.273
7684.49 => 2.118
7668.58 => 0.9358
